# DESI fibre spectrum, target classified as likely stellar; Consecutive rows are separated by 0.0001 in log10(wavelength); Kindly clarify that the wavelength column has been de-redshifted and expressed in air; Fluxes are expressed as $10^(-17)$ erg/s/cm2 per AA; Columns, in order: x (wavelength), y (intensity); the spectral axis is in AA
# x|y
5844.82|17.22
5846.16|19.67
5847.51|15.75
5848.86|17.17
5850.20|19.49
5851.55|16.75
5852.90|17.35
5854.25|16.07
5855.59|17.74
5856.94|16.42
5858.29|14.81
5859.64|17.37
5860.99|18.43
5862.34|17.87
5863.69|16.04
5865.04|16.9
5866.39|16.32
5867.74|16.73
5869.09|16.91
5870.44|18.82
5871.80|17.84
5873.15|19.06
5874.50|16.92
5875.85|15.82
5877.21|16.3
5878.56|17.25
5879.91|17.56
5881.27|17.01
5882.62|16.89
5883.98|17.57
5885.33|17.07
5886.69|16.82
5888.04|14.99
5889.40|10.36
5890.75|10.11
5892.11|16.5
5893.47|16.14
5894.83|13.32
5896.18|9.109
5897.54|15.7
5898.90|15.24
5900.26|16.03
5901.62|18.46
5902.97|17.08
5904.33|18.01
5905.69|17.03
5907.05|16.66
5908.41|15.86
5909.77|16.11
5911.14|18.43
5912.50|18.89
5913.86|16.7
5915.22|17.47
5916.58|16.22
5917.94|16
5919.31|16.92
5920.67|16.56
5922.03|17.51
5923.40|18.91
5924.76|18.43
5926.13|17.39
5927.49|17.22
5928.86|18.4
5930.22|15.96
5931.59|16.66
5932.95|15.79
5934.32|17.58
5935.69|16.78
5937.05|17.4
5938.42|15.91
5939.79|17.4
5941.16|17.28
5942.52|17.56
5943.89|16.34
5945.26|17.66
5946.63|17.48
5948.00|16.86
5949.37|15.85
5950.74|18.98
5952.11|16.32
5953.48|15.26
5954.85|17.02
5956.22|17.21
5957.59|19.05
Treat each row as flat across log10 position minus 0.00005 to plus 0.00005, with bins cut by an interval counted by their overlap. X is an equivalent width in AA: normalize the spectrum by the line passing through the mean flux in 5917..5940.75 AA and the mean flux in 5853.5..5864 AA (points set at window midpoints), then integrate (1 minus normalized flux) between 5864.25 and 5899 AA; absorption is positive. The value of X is 2.1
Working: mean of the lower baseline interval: 16.9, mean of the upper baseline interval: 17.1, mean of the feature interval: 15.9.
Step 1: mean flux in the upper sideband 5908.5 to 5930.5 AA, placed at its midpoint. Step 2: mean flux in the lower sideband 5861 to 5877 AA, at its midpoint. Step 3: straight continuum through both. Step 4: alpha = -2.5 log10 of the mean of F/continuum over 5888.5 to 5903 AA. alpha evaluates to 0.21 mag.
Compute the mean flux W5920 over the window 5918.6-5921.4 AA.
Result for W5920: 16.7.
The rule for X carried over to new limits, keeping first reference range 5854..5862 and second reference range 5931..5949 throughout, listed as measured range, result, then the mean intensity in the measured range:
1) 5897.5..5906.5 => 0.0 AA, 16.9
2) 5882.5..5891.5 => 1.2 AA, 14.7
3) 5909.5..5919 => -0.1 AA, 17.1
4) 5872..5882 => -0.1 AA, 17.2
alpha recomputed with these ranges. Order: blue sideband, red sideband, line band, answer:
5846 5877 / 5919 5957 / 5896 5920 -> 0.03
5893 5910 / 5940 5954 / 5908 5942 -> -0.05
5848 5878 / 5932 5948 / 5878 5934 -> 0.05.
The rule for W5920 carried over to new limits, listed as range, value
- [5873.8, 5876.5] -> 16.4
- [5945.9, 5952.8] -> 17.1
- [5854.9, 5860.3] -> 16.6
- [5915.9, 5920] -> 16.4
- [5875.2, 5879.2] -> 16.4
